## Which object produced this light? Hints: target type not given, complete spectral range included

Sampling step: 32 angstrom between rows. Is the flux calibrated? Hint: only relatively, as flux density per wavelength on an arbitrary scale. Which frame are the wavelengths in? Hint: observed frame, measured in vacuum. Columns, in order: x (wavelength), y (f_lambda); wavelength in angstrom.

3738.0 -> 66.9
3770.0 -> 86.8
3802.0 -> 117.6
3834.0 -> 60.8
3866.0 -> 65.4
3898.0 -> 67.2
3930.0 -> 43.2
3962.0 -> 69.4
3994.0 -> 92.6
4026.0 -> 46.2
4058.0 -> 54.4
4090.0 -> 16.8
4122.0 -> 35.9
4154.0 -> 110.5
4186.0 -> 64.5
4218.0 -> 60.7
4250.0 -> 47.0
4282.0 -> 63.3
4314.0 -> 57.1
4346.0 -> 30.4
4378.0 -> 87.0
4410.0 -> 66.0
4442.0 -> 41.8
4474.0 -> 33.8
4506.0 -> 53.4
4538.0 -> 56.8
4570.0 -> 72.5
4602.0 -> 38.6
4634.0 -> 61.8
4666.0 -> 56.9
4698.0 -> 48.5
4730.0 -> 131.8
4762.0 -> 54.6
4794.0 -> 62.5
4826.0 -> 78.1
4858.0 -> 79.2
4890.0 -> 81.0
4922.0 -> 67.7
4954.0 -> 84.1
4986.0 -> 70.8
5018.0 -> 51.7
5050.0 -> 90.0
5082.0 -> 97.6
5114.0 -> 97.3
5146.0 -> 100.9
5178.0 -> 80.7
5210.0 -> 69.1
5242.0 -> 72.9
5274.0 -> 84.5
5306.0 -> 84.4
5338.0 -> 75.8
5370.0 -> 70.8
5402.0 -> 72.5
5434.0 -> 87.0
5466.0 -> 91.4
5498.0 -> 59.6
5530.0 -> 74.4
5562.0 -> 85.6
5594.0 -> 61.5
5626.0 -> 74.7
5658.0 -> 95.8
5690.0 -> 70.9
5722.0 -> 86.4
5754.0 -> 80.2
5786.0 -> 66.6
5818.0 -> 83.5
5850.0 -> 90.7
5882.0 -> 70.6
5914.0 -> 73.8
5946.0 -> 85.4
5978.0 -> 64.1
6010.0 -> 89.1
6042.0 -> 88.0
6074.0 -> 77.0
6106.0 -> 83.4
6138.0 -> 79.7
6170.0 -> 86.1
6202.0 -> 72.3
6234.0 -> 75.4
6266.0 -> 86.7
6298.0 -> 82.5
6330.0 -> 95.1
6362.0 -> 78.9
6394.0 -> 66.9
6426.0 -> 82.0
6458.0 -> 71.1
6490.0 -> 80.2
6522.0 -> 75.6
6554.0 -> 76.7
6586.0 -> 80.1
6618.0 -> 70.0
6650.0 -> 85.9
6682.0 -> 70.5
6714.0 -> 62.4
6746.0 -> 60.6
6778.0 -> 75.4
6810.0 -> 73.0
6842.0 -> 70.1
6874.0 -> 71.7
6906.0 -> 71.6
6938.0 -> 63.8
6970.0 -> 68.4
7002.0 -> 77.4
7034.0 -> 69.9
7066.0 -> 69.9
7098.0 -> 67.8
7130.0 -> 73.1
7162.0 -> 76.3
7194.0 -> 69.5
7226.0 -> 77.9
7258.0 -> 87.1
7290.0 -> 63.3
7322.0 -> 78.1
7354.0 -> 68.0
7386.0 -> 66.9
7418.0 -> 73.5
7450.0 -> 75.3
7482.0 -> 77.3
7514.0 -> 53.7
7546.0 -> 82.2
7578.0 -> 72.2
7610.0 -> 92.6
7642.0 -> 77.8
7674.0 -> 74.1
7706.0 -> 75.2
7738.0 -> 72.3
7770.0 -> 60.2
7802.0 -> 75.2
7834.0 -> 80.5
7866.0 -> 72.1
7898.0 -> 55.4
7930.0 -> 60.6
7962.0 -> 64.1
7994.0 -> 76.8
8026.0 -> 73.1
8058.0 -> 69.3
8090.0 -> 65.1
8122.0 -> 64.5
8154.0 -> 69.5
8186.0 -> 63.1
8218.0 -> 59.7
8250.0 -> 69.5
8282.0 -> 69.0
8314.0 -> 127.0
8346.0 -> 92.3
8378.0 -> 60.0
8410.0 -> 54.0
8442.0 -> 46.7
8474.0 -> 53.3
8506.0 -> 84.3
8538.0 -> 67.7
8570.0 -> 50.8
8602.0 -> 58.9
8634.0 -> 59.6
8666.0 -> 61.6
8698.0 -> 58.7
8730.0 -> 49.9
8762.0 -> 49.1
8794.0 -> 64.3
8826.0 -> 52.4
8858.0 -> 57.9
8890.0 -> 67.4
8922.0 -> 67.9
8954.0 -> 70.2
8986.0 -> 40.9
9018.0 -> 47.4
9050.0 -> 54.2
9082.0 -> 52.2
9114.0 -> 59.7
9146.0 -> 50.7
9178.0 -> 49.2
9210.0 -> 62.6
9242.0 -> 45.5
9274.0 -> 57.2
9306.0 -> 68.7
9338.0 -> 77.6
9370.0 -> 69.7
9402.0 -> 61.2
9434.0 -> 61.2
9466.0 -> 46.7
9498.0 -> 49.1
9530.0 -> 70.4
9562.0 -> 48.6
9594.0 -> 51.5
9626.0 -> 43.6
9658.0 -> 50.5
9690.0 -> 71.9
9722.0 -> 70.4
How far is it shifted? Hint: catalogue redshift 0.27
